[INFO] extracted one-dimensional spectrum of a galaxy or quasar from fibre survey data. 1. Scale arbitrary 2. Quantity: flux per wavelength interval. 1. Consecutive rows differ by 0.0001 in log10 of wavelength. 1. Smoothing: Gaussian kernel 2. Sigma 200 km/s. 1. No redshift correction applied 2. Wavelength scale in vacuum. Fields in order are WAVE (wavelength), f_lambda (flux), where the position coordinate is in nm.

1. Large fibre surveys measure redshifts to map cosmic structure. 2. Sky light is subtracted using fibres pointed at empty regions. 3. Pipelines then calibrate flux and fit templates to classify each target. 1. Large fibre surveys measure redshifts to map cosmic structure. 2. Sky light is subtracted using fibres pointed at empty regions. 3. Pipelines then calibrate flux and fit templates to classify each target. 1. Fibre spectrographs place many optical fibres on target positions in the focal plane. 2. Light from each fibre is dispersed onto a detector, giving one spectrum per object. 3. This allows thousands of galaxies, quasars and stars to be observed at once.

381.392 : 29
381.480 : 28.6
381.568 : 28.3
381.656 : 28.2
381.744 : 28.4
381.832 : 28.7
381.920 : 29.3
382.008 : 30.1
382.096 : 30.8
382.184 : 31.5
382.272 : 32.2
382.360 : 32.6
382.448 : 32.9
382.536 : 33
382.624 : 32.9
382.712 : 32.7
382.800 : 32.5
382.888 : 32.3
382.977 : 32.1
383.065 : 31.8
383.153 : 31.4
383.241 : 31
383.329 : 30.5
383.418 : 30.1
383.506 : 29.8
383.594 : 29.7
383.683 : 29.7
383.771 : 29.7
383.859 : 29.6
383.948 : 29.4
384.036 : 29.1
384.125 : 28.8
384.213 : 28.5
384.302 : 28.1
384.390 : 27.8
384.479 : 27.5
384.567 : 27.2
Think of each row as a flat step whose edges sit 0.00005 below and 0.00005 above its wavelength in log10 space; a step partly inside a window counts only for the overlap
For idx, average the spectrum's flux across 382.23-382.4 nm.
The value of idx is 32.4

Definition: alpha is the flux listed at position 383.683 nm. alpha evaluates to 29.7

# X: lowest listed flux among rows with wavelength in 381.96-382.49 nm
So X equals 30.1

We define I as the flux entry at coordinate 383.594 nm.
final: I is 29.7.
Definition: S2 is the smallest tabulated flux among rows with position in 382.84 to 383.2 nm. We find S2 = 31.4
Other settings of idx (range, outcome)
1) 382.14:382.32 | 31.9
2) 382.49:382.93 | 32.7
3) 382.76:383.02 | 32.2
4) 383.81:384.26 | 29.1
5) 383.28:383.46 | 30.2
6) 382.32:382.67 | 32.9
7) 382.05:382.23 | 31.1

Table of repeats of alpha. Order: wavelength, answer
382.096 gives 30.8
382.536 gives 33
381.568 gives 28.3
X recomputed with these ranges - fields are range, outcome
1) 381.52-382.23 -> 28.2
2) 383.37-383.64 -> 29.7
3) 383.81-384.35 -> 28.1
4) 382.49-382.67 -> 32.9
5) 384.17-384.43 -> 27.8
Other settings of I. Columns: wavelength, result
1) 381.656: 28.2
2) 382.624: 32.9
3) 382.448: 32.9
